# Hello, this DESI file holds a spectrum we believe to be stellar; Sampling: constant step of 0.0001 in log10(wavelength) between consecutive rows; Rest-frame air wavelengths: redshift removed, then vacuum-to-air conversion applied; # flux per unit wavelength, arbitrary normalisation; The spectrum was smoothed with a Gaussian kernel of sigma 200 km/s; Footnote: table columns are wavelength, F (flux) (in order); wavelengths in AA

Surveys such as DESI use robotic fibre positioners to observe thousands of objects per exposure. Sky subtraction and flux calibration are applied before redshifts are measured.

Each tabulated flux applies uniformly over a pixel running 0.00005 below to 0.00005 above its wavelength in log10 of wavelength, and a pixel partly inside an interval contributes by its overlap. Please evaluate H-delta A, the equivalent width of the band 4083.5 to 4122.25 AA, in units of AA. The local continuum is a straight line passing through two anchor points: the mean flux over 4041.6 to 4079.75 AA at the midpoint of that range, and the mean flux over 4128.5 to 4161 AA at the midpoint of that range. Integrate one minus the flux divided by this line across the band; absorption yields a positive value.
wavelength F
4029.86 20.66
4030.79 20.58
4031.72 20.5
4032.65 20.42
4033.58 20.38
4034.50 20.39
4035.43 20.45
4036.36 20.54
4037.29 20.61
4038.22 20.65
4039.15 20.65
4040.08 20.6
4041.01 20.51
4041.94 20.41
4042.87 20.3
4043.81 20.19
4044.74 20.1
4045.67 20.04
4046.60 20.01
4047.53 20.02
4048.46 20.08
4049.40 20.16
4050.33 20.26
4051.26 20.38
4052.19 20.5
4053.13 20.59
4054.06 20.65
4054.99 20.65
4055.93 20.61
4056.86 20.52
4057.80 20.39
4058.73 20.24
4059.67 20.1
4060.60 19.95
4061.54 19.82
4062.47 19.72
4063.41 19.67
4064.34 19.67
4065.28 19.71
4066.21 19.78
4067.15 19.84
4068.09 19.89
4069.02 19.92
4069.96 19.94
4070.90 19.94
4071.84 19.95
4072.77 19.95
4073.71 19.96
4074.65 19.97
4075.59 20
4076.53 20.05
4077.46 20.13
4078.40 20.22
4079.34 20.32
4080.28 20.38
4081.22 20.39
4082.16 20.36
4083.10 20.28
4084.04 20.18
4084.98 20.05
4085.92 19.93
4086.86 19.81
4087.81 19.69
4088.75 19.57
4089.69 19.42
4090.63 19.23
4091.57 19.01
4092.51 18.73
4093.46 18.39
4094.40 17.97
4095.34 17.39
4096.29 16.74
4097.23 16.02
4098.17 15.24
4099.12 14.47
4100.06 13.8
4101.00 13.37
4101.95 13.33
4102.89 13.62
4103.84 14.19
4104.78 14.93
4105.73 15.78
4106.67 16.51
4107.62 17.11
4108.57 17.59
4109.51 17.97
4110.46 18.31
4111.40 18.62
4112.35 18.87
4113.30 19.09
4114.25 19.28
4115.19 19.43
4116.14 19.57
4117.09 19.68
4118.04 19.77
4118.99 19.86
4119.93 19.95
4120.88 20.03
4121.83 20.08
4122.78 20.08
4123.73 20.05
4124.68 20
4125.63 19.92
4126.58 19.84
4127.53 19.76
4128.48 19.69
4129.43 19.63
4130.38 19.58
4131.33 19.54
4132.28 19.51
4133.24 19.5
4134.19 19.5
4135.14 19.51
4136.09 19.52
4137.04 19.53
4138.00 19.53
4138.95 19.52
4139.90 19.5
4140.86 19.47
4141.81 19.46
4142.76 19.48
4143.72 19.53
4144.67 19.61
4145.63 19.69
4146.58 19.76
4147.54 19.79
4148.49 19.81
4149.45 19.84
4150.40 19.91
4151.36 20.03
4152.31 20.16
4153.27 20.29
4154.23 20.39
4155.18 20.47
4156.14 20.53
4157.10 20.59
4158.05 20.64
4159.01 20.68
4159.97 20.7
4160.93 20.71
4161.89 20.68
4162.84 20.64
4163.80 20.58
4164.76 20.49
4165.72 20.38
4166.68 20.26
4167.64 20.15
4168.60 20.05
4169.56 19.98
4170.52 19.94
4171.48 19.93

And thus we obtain 4.1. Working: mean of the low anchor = 20.1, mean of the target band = 17.9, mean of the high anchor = 19.9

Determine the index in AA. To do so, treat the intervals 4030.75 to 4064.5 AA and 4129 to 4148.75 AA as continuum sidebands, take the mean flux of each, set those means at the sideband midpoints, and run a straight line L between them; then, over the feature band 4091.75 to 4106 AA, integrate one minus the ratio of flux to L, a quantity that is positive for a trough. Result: 3.0 AA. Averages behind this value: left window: 20.3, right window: 19.6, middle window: 15.7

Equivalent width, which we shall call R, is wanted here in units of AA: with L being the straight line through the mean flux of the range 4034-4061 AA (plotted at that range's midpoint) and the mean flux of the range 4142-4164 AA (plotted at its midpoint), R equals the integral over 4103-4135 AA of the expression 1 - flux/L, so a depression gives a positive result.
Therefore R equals 2.2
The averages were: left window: 20.4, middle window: 18.8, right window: 20.2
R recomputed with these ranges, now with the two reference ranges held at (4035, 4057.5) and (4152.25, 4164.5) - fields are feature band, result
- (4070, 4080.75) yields 0.2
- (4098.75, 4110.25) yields 2.9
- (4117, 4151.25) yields 1.3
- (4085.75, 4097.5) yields 1.1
